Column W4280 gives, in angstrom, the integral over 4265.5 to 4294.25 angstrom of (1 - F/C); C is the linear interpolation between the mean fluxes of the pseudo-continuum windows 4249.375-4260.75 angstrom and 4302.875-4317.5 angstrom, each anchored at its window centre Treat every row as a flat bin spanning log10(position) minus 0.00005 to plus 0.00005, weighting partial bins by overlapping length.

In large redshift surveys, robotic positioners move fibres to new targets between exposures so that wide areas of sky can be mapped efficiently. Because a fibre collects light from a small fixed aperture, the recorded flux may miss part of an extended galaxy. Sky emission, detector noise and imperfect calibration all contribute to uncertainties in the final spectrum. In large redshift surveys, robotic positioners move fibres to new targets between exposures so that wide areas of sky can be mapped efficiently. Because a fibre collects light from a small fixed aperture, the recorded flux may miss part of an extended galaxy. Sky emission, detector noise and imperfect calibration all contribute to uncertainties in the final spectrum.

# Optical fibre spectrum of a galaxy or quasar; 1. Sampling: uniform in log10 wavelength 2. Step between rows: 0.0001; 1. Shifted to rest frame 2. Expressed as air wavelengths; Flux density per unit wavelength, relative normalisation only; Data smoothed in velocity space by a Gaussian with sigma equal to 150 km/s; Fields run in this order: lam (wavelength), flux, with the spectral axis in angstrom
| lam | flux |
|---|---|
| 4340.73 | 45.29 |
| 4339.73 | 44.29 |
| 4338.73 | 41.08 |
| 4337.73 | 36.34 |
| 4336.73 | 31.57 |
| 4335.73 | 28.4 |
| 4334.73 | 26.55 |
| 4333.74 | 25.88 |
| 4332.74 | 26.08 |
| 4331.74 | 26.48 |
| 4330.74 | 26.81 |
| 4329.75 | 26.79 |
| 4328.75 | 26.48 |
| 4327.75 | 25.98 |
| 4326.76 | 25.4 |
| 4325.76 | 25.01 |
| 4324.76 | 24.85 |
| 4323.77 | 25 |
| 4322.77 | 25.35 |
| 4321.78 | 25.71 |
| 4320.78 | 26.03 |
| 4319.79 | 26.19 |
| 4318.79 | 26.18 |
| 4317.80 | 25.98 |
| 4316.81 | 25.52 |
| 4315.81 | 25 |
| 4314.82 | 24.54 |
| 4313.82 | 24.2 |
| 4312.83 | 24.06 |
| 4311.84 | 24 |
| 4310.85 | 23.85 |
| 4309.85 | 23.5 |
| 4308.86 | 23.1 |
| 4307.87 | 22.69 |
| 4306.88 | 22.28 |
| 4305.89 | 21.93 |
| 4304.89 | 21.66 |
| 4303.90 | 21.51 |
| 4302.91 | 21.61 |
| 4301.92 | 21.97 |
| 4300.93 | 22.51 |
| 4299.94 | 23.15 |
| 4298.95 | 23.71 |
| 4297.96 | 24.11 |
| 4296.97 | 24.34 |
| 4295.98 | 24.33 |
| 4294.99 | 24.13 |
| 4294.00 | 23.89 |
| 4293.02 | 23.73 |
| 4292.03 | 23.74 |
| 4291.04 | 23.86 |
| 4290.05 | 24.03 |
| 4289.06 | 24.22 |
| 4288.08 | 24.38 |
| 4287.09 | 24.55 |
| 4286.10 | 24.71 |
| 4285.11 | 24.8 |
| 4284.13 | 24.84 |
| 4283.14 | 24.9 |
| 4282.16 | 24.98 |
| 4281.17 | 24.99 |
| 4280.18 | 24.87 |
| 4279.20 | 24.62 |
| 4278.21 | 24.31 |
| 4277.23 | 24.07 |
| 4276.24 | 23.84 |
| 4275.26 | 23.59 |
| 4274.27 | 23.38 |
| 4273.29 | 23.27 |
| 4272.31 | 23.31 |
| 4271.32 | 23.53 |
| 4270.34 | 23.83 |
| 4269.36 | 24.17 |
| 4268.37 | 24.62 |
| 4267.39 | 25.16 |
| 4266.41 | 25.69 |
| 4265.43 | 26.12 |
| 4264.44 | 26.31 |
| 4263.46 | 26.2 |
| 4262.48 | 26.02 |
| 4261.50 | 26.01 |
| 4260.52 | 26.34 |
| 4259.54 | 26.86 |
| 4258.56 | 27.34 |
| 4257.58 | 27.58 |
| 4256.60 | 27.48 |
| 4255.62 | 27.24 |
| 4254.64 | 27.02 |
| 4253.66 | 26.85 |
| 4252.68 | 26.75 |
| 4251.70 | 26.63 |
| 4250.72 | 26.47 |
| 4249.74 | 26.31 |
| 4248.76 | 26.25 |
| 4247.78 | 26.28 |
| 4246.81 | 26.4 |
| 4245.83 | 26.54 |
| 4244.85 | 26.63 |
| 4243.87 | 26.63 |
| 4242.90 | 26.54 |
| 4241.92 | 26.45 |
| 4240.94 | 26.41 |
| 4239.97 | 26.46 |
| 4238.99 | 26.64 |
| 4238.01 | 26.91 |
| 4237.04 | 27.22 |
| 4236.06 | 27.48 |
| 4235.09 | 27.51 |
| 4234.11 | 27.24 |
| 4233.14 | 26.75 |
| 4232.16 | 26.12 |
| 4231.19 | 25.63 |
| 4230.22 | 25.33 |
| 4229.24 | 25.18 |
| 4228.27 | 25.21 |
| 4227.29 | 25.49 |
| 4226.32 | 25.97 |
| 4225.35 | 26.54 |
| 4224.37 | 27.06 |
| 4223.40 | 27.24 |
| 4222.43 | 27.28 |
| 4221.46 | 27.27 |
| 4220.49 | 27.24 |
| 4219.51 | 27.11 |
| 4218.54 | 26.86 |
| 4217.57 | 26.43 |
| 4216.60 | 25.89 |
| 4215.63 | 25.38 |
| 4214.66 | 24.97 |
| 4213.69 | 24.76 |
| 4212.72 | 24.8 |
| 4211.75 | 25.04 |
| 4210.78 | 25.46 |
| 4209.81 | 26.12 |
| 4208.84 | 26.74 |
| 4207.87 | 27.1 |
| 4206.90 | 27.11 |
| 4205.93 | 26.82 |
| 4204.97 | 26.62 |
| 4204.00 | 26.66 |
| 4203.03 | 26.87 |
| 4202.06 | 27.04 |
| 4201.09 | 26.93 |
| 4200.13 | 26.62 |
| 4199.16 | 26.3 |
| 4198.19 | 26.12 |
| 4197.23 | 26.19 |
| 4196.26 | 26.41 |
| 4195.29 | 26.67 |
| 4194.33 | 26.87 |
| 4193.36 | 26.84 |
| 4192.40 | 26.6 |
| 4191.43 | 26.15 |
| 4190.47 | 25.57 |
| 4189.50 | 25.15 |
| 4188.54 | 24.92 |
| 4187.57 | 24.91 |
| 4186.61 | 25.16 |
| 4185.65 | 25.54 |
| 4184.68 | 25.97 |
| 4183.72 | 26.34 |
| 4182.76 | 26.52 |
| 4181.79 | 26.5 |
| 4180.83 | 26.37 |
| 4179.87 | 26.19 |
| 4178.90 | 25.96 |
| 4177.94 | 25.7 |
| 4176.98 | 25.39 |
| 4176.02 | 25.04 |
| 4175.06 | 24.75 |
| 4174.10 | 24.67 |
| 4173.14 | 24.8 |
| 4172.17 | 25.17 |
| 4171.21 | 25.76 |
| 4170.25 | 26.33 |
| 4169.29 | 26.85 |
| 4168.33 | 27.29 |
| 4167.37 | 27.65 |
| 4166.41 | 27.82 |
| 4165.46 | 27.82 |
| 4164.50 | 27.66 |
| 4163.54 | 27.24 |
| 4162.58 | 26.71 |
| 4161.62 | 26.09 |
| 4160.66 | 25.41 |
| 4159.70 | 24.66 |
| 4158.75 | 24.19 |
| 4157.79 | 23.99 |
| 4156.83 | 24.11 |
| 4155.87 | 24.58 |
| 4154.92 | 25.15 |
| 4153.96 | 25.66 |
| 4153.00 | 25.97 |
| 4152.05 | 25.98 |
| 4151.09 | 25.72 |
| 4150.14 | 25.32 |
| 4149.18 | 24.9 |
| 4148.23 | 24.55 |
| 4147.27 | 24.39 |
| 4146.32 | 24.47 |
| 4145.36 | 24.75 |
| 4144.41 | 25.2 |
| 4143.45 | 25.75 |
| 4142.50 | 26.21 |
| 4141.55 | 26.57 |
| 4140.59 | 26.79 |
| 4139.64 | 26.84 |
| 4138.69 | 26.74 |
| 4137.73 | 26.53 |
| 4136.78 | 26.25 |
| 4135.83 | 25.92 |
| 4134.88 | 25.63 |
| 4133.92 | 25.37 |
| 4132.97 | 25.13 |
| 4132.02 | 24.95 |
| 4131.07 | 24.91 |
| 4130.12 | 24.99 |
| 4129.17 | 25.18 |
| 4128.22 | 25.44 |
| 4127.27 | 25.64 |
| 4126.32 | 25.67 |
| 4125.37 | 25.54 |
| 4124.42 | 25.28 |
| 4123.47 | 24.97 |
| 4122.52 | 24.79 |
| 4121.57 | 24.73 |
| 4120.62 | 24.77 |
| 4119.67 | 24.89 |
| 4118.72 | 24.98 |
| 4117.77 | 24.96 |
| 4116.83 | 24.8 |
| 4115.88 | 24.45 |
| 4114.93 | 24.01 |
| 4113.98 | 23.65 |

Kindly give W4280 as 1.2 angstrom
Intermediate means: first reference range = 26.9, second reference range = 23.4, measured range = 24.3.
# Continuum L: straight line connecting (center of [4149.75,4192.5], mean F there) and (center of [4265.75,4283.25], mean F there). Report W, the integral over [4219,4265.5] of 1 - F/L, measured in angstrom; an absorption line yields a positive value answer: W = -3.4 angstrom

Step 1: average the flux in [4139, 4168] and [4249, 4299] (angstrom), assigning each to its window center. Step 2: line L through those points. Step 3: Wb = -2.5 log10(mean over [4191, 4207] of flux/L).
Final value -0.047 mag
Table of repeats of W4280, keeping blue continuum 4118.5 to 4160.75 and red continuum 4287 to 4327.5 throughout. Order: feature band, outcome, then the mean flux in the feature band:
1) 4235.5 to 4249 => -1.2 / 26.7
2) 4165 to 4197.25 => -1.3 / 26.1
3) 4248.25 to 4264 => -1.5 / 26.7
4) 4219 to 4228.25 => -0.8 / 26.7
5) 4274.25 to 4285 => -0.1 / 24.5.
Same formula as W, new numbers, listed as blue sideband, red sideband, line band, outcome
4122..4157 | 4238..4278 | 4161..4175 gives -0.51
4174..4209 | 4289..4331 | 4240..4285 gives -1.11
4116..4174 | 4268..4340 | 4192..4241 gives -1.99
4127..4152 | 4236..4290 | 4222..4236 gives -0.41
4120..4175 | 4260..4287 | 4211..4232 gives -0.76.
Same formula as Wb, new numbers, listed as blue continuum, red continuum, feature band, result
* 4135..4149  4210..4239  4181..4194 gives 0.01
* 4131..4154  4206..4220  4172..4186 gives 0.01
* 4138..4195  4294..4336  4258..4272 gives -0.02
